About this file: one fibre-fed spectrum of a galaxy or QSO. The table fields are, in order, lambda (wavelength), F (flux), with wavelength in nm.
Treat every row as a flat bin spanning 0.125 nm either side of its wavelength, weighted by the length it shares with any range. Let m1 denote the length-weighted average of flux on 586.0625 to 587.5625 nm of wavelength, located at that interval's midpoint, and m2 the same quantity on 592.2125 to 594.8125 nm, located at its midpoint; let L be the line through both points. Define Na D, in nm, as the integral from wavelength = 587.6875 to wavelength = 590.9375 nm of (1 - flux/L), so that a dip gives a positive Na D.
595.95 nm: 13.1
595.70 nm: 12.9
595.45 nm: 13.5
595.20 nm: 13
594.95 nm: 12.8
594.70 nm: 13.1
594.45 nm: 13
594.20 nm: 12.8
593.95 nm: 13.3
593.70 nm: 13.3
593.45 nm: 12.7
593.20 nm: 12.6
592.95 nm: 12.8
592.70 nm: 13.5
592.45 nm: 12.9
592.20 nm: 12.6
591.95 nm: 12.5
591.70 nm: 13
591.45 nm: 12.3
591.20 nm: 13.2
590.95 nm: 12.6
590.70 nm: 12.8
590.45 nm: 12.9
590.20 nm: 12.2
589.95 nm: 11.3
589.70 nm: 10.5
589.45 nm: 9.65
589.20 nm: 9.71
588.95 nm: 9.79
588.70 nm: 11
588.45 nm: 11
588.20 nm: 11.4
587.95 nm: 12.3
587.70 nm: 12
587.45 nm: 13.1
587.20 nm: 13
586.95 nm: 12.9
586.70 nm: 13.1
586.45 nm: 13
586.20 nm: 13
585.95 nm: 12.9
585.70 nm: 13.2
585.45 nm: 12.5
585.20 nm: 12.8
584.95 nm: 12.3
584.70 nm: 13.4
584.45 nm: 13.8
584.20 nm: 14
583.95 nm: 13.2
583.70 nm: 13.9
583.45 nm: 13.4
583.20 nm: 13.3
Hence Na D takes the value 0.43 nm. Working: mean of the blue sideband 13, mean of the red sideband 13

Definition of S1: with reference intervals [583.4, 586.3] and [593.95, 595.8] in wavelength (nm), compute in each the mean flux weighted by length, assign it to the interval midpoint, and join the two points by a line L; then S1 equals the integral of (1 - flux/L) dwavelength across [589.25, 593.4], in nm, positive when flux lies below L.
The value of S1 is 0.25 nm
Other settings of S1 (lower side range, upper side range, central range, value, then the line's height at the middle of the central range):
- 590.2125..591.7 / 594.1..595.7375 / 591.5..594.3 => 0.00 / 12.9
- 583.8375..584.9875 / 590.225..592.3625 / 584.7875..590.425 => 0.49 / 13.1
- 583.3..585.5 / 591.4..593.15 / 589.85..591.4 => 0.05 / 12.9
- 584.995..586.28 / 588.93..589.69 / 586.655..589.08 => -0.19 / 11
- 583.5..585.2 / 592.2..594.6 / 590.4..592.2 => 0.04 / 13.1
